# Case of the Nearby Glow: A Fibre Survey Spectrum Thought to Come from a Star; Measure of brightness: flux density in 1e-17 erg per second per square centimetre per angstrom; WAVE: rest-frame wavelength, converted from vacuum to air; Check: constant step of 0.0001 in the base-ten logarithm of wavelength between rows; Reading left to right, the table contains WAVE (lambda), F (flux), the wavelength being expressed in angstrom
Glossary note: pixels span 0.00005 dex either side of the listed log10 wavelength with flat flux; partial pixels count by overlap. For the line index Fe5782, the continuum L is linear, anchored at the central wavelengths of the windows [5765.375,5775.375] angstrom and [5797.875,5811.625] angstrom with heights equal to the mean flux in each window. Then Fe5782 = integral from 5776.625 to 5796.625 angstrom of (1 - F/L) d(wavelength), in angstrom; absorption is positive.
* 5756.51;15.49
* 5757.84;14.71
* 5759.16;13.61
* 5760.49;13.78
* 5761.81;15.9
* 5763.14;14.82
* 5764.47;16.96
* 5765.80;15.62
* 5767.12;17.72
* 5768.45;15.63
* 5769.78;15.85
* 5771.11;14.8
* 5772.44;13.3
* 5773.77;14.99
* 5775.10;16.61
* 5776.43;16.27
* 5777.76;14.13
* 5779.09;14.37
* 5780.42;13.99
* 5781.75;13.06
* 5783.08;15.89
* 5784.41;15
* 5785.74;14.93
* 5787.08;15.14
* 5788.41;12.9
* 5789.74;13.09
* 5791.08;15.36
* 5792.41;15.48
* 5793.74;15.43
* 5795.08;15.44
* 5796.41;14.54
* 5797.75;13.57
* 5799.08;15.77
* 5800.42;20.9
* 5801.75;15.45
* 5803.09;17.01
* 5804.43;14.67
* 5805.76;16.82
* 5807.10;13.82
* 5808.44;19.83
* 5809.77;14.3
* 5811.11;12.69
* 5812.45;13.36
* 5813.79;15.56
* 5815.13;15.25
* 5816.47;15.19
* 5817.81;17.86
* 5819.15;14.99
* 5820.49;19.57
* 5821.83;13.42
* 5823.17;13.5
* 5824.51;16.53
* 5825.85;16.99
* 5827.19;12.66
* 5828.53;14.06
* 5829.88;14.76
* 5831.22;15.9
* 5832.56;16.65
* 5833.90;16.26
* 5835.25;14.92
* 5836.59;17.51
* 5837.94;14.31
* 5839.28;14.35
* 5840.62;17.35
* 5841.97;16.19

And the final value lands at 1.5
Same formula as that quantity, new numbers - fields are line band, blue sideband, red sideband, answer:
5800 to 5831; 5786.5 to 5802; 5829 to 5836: -0.19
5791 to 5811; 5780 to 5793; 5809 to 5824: -1.39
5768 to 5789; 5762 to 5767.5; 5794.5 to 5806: 1.70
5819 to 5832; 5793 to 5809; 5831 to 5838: 0.65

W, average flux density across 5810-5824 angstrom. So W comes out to 15.1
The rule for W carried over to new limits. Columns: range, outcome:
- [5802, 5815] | 15.3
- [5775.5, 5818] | 15.2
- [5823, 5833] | 15.2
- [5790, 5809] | 15.9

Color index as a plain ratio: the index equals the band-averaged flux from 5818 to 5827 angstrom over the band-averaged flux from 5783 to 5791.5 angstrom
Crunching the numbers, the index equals 1.09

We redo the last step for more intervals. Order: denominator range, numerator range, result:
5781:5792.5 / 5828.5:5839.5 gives 1.07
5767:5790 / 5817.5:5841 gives 1.05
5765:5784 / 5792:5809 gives 1.06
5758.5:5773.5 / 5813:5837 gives 1.02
